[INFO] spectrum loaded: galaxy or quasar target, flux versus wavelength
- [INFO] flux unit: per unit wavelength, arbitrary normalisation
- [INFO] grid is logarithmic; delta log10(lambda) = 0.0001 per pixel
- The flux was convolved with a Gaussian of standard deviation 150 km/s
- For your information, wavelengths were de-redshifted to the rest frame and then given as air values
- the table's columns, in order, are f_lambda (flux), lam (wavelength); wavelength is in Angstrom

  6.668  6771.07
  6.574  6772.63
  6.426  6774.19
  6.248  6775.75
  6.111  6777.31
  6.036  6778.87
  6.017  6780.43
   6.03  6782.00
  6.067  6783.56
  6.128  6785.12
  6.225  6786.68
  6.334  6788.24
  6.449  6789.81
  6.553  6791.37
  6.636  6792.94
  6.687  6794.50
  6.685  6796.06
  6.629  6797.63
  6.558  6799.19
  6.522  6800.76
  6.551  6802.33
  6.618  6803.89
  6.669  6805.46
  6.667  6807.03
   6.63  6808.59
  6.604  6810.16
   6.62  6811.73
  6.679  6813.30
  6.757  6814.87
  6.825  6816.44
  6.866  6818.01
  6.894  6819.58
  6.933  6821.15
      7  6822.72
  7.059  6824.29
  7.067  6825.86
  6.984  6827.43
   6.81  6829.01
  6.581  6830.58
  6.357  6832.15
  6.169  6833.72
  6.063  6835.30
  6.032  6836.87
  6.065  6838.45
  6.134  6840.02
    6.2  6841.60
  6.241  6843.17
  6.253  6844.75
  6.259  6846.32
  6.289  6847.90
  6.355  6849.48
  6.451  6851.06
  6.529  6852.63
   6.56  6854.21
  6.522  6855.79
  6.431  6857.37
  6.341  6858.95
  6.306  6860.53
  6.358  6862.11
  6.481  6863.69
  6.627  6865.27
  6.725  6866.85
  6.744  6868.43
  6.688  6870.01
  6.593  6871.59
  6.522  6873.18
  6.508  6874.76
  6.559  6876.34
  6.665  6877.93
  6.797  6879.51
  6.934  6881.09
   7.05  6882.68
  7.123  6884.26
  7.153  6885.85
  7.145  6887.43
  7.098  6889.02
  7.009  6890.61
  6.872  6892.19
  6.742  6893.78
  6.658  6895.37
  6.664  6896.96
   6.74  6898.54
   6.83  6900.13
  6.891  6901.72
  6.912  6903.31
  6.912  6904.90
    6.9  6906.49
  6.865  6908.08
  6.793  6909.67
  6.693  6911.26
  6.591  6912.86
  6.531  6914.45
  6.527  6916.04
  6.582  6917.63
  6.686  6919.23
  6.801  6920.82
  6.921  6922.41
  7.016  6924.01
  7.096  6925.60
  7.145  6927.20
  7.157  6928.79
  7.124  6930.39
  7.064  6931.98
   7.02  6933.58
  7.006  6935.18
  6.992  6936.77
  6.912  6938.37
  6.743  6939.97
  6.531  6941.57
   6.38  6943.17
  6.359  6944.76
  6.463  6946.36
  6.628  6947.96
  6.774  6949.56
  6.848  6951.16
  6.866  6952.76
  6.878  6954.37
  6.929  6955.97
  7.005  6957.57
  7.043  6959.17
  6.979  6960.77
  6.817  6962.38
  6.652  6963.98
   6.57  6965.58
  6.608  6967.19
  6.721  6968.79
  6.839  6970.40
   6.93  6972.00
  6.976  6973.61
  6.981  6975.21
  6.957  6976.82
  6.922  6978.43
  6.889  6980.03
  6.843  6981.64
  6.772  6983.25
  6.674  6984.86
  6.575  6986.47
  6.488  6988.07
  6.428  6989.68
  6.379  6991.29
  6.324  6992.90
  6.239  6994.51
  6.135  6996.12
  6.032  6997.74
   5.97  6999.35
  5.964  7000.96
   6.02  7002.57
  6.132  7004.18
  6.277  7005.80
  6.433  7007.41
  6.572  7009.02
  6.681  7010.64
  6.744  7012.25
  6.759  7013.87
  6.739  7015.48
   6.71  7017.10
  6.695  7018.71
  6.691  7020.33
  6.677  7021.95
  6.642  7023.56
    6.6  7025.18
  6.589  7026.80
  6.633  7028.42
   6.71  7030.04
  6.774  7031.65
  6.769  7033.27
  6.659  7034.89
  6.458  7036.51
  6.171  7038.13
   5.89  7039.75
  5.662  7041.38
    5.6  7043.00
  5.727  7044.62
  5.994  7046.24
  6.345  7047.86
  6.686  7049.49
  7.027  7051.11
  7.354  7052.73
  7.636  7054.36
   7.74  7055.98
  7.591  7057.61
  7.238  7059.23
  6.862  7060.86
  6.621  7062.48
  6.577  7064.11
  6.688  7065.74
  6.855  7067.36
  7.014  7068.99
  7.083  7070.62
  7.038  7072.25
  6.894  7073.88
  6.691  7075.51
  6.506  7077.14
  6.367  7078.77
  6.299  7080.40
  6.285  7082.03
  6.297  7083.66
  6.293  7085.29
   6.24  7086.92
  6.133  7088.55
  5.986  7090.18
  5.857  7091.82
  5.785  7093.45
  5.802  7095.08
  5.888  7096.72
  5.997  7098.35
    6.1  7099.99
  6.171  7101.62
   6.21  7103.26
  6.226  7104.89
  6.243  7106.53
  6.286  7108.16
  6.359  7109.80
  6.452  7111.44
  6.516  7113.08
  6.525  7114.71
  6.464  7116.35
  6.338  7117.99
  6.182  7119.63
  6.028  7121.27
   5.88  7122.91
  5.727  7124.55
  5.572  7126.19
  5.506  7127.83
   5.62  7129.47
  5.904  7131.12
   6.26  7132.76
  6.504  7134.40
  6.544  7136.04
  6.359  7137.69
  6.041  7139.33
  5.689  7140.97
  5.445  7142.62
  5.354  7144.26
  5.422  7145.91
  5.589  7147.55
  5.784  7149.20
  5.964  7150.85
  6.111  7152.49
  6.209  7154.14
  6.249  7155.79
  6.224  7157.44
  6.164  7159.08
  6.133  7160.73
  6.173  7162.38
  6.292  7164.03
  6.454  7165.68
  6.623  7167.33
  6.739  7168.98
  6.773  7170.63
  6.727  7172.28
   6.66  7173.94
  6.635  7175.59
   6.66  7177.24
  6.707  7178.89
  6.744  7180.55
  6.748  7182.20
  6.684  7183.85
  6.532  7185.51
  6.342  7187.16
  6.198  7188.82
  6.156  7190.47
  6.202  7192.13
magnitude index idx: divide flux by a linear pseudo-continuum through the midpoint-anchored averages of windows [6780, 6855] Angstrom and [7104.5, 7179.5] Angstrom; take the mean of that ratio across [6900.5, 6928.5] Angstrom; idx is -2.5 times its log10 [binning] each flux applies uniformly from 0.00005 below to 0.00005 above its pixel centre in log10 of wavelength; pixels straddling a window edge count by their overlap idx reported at -0.07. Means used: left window 6.51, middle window 6.82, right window 6.18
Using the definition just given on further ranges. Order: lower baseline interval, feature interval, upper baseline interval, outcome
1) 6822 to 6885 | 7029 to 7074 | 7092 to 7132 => -0.09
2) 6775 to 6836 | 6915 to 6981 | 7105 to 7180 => -0.07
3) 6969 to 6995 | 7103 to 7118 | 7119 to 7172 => -0.03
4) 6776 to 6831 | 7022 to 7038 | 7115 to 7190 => -0.05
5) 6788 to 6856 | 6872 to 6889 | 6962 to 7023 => -0.05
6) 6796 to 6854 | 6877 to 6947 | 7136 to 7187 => -0.06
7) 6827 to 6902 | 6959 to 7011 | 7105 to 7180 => -0.03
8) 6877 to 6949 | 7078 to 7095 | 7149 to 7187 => 0.07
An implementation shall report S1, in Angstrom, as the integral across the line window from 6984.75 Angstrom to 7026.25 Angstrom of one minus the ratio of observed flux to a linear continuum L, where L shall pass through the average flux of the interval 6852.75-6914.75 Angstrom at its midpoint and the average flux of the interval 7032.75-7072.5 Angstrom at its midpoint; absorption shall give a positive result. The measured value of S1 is 1.6 Angstrom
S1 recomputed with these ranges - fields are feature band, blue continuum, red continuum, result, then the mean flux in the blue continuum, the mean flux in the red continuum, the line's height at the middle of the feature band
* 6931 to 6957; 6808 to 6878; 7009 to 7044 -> -1.02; 6.54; 6.51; 6.52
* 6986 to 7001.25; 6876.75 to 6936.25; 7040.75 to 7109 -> 0.95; 6.88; 6.48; 6.67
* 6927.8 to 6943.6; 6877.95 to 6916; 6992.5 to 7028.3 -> -0.46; 6.86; 6.44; 6.71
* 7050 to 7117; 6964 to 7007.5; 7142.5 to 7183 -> -1.59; 6.52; 6.28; 6.39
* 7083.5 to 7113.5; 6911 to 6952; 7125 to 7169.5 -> 0.28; 6.79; 6.03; 6.2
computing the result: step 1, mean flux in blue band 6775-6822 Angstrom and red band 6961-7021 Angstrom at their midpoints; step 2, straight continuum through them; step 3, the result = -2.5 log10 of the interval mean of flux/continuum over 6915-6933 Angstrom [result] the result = -0.06 mag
